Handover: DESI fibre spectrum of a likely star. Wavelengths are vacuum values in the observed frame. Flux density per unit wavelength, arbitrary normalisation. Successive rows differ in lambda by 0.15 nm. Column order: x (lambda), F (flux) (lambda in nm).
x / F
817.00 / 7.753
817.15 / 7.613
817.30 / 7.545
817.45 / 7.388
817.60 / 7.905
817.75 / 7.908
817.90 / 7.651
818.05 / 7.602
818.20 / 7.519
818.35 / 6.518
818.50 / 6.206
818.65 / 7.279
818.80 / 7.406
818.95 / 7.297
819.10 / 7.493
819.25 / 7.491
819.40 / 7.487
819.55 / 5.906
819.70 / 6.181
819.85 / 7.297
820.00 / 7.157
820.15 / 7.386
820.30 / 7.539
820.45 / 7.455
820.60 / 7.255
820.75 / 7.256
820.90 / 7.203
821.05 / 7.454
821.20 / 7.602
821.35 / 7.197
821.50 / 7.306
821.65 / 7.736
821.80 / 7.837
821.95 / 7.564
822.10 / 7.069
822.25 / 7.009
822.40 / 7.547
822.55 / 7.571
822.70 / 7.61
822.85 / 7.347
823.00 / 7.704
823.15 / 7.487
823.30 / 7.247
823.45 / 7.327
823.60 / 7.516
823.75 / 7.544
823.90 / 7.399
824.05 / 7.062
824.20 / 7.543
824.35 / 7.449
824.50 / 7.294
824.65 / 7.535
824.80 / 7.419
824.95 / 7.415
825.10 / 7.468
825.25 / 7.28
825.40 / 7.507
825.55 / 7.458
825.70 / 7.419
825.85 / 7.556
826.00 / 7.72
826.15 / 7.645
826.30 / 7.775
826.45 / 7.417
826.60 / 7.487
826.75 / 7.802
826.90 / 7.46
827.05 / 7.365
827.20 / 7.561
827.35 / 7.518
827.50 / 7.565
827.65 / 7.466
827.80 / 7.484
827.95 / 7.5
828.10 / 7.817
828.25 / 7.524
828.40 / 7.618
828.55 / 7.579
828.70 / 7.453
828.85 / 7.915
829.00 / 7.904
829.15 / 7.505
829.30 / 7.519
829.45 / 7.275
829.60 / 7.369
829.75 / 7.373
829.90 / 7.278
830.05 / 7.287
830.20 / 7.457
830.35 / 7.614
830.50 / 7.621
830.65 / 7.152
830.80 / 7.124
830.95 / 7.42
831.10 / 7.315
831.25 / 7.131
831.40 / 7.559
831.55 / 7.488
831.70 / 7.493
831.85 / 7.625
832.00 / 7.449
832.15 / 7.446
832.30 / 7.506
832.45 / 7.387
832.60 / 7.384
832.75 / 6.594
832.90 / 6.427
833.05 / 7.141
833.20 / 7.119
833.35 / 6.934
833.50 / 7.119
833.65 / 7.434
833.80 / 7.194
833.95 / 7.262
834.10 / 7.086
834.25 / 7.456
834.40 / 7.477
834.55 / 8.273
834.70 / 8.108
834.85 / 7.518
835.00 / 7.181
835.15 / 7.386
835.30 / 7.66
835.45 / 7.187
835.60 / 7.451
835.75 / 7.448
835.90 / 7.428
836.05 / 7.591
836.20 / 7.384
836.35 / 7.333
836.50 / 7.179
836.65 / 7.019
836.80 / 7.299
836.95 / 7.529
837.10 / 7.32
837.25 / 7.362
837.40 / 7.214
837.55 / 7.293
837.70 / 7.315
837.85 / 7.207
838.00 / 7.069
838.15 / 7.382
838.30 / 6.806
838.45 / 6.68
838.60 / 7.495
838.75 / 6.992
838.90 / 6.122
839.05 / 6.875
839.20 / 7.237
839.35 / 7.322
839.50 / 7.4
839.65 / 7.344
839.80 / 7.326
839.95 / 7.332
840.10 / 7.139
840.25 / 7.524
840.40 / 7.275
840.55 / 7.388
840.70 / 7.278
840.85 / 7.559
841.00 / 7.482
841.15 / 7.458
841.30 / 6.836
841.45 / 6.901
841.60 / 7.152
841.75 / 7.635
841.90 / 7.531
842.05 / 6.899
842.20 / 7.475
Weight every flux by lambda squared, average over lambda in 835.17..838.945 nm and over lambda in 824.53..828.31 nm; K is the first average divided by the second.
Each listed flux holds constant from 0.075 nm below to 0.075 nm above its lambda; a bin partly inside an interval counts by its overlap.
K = 0.99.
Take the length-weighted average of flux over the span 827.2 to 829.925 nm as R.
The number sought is 7.54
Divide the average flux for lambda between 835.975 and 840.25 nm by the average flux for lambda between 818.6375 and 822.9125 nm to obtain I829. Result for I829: 0.99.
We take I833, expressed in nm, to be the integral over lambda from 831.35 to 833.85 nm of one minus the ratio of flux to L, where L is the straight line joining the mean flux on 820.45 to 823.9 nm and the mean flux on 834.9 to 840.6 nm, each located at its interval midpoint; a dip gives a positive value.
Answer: 0.02 nm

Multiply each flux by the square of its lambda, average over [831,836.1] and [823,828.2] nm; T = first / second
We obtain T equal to 1.0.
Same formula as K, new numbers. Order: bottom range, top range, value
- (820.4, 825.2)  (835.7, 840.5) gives 1.01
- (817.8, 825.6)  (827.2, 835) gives 1.03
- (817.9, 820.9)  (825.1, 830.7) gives 1.07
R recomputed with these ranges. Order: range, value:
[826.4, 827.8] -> 7.52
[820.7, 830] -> 7.48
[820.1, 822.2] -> 7.41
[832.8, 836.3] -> 7.35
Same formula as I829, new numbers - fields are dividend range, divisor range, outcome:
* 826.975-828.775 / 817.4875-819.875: 1.05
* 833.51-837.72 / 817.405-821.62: 1.02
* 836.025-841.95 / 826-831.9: 0.96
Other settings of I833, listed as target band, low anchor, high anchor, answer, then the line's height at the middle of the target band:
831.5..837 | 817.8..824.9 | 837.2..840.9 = -0.093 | 7.23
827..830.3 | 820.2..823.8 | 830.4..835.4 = -0.061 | 7.38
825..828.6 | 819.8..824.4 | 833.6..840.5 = -0.080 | 7.38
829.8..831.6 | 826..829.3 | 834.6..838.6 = 0.032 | 7.5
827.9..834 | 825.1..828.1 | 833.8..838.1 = 0.076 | 7.47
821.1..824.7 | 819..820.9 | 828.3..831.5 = -0.094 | 7.25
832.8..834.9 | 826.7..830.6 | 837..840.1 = 0.005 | 7.33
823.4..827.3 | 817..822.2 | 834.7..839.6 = -0.097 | 7.3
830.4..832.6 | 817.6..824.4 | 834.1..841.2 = -0.026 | 7.32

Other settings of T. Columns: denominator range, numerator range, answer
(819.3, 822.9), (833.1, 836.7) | 1.05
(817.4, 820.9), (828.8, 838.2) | 1.05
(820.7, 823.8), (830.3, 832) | 1.02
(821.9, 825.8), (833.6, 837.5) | 1.03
